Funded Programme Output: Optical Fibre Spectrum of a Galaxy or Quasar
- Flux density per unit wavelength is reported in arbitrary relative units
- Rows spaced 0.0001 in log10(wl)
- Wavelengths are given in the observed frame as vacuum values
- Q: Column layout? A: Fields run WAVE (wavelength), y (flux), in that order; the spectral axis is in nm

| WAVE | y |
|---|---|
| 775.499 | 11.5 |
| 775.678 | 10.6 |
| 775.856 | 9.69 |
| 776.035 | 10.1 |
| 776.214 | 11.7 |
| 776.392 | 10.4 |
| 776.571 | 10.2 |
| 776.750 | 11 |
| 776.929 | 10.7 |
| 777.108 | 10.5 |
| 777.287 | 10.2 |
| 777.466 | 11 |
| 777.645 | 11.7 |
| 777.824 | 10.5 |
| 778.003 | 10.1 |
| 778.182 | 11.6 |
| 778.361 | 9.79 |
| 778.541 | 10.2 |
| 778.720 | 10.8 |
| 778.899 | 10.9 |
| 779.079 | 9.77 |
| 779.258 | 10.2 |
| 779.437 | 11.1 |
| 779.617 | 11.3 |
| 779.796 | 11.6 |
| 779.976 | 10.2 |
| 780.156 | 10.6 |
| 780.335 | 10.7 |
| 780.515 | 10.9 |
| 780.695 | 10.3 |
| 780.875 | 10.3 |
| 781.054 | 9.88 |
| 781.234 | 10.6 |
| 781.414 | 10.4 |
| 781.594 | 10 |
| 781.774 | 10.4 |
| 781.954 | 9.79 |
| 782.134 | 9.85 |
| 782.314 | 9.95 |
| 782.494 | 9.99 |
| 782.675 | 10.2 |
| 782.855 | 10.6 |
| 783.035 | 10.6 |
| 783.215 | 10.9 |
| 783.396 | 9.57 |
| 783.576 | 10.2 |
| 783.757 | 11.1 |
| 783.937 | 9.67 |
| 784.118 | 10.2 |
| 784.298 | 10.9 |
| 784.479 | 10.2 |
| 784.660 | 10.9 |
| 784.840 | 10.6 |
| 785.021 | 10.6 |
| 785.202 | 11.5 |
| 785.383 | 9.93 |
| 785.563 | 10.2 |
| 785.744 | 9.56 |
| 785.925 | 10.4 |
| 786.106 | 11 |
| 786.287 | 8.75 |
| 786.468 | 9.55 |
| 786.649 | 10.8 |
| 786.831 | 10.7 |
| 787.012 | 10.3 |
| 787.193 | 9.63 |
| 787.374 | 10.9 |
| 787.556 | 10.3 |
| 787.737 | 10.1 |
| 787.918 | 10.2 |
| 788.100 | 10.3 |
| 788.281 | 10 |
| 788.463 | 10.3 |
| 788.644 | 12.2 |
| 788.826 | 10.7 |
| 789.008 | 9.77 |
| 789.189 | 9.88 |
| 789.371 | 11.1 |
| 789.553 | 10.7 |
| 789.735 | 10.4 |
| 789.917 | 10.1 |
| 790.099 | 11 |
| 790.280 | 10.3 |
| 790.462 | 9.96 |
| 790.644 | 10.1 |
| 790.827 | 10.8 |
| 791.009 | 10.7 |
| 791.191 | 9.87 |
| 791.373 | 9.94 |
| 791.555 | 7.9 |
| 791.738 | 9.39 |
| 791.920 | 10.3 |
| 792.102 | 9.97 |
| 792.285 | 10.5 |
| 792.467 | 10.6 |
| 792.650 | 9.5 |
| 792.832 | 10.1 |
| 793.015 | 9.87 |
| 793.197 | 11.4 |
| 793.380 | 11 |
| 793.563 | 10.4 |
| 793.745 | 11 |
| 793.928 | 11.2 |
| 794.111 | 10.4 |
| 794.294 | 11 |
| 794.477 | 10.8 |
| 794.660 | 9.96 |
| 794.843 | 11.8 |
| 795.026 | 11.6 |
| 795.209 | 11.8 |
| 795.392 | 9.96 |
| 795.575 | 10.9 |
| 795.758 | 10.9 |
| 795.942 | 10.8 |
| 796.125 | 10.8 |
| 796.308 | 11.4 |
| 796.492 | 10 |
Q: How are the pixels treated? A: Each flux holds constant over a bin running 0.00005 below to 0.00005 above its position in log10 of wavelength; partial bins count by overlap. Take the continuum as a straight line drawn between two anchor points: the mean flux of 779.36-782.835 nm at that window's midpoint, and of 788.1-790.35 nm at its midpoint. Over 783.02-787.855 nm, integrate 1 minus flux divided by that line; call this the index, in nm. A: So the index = 0.07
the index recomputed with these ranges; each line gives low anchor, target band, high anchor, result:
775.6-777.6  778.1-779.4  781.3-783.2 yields -0.01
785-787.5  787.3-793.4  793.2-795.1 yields 0.18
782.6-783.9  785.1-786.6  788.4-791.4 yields 0.04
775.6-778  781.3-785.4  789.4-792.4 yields 0.02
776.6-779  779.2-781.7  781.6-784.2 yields -0.04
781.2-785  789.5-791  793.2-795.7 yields 0.04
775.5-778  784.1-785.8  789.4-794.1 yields -0.01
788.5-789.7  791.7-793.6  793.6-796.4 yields 0.10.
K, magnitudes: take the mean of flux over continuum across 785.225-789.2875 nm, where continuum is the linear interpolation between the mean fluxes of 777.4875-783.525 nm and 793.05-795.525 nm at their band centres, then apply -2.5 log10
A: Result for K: 0.04 mag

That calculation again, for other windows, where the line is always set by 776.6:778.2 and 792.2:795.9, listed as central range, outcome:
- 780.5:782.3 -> 0.06 mag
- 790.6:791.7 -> 0.09 mag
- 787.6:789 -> 0.03 mag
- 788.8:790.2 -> 0.03 mag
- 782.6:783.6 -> 0.04 mag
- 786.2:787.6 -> 0.07 mag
